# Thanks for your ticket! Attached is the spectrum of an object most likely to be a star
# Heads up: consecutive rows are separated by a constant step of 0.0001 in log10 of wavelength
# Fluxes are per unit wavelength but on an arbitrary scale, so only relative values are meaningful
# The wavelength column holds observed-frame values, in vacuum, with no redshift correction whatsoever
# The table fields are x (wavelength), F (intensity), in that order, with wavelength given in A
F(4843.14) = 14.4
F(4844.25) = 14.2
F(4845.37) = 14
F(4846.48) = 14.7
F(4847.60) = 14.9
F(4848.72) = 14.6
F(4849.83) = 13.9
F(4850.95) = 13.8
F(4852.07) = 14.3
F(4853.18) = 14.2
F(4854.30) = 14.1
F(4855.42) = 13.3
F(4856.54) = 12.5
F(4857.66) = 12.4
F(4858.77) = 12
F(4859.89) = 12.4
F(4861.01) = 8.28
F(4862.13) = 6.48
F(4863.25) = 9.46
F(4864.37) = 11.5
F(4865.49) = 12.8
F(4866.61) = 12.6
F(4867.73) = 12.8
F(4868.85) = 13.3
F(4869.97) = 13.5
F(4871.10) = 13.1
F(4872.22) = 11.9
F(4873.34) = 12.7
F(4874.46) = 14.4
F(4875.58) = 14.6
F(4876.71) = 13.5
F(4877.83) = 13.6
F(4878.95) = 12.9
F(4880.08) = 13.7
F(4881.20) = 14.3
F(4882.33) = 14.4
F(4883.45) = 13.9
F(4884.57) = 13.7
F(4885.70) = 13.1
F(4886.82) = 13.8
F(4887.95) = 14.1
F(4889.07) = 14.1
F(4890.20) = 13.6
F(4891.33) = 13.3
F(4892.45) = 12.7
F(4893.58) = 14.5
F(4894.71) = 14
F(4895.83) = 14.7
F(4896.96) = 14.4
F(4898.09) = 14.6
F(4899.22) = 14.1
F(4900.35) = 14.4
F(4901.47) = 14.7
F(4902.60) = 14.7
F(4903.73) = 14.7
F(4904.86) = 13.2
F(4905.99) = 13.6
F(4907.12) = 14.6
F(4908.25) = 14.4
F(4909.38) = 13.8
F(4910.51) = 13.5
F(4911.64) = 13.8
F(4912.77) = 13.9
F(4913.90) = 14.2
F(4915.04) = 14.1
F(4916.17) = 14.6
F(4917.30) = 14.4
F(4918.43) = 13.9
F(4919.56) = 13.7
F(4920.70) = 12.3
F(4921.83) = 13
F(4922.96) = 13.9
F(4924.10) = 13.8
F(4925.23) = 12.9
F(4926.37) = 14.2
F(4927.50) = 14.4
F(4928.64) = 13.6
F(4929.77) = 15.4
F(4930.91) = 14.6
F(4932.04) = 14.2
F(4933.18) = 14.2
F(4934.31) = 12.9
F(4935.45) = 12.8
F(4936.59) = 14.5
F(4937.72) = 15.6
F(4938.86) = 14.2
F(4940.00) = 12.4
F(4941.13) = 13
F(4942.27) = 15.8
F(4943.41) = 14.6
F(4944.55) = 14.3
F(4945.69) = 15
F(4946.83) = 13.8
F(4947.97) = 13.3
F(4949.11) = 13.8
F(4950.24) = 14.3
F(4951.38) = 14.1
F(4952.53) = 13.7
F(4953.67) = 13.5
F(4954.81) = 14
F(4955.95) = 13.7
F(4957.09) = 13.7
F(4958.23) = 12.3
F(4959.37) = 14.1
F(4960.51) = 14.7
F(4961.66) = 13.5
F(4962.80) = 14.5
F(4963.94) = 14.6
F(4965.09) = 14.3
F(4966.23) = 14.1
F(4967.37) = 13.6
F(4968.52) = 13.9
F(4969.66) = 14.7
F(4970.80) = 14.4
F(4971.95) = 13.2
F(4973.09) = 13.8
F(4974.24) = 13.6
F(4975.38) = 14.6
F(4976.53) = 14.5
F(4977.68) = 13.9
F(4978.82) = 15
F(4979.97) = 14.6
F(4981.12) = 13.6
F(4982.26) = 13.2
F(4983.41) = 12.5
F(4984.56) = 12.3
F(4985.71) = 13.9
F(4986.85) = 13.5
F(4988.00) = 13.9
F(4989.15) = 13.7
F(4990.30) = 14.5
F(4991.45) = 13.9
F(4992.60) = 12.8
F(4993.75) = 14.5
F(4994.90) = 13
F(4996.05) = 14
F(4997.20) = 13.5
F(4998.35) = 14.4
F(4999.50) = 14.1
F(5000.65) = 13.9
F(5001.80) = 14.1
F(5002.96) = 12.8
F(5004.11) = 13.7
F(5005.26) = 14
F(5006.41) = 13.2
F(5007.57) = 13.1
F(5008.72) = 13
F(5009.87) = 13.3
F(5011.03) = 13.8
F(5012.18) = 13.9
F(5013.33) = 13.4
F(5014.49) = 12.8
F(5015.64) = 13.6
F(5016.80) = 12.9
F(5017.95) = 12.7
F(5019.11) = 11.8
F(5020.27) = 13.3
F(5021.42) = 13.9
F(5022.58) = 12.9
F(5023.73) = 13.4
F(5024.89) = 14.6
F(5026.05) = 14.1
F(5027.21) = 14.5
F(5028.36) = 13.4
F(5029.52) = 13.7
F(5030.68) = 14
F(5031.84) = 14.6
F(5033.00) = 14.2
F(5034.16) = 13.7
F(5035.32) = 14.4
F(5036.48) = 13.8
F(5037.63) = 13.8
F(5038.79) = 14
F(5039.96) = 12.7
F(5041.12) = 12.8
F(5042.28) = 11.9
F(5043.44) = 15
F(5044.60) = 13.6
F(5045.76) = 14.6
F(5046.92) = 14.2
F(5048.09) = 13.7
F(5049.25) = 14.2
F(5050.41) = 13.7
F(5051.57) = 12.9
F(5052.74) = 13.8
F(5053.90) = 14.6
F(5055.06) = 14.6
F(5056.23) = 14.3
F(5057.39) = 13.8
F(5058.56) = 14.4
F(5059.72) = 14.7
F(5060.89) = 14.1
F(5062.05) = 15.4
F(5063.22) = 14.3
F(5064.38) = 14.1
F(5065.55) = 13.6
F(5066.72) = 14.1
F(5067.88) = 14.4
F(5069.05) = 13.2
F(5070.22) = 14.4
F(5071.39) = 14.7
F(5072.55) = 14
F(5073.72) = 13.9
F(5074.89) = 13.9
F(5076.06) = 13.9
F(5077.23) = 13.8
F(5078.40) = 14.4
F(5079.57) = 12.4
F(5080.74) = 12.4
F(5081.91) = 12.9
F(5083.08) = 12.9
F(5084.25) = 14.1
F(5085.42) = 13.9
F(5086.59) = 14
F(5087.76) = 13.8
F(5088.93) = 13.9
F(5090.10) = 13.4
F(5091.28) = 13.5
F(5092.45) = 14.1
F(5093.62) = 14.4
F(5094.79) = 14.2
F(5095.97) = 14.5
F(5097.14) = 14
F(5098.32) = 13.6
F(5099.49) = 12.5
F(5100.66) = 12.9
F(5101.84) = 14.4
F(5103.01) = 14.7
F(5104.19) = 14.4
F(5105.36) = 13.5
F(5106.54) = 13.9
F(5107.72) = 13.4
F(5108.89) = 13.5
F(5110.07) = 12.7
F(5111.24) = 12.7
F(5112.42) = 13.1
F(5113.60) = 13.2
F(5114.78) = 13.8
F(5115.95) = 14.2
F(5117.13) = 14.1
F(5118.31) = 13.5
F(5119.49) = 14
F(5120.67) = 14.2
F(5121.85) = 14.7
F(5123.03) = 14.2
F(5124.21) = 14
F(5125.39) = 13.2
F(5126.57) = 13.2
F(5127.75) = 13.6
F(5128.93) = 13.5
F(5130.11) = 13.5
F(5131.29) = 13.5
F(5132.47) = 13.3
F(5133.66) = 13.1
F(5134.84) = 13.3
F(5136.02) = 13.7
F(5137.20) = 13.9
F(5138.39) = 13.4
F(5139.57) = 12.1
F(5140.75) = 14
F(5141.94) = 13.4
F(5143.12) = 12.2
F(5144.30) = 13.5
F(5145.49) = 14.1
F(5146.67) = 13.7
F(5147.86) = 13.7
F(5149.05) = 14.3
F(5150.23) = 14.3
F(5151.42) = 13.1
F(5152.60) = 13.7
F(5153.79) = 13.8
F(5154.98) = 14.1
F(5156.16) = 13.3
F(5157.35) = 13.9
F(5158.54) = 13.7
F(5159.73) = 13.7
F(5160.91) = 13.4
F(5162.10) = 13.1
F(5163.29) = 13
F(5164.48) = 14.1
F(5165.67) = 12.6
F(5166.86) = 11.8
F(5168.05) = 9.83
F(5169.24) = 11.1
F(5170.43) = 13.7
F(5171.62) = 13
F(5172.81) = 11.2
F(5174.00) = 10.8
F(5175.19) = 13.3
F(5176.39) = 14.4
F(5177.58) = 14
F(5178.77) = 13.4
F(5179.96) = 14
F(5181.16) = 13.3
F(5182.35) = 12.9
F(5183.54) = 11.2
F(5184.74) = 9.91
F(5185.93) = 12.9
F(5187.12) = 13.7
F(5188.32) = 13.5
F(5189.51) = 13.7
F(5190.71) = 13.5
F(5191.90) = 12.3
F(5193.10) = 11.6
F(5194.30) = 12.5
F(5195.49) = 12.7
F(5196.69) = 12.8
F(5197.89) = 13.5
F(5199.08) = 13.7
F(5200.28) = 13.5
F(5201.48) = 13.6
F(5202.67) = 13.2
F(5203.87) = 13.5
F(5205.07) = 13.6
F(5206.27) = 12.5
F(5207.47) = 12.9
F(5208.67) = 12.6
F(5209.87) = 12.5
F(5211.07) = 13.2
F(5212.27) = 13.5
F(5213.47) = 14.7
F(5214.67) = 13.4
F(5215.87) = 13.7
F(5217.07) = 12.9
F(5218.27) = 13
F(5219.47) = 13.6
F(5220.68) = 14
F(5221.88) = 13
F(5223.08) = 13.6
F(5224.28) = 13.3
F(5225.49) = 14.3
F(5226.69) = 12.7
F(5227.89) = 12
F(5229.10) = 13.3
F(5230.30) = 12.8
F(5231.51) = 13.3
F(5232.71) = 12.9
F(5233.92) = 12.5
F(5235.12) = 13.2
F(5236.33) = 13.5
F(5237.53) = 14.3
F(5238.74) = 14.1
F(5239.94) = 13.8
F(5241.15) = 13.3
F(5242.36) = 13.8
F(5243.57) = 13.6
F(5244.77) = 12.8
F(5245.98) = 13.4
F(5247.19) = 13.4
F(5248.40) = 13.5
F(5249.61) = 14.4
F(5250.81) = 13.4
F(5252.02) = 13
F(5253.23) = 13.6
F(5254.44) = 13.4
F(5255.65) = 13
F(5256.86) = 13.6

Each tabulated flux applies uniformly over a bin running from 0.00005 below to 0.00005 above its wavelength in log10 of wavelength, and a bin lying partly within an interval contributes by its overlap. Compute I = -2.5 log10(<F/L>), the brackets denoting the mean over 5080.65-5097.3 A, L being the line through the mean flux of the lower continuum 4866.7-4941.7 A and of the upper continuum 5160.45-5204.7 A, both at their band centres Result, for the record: -0.05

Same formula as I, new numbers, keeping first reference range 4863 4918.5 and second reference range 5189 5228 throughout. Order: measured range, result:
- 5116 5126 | -0.05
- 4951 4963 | -0.01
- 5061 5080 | -0.05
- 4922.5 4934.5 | -0.03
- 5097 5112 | -0.01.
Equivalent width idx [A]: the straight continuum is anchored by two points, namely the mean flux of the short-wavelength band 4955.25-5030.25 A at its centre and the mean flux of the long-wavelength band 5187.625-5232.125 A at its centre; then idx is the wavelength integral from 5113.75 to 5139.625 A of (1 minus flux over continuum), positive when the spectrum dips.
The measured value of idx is -0.53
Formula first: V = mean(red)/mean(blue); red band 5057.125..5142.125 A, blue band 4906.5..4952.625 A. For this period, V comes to 0.98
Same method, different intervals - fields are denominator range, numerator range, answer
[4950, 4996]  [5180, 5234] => 0.94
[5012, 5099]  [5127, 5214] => 0.95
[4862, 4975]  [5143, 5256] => 0.96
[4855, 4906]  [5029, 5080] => 1.06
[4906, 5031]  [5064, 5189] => 0.97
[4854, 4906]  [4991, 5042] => 1.03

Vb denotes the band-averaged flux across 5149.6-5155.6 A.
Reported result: 13.8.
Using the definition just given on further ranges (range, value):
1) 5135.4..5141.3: 13.4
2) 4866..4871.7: 13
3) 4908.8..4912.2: 13.7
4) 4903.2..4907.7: 14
